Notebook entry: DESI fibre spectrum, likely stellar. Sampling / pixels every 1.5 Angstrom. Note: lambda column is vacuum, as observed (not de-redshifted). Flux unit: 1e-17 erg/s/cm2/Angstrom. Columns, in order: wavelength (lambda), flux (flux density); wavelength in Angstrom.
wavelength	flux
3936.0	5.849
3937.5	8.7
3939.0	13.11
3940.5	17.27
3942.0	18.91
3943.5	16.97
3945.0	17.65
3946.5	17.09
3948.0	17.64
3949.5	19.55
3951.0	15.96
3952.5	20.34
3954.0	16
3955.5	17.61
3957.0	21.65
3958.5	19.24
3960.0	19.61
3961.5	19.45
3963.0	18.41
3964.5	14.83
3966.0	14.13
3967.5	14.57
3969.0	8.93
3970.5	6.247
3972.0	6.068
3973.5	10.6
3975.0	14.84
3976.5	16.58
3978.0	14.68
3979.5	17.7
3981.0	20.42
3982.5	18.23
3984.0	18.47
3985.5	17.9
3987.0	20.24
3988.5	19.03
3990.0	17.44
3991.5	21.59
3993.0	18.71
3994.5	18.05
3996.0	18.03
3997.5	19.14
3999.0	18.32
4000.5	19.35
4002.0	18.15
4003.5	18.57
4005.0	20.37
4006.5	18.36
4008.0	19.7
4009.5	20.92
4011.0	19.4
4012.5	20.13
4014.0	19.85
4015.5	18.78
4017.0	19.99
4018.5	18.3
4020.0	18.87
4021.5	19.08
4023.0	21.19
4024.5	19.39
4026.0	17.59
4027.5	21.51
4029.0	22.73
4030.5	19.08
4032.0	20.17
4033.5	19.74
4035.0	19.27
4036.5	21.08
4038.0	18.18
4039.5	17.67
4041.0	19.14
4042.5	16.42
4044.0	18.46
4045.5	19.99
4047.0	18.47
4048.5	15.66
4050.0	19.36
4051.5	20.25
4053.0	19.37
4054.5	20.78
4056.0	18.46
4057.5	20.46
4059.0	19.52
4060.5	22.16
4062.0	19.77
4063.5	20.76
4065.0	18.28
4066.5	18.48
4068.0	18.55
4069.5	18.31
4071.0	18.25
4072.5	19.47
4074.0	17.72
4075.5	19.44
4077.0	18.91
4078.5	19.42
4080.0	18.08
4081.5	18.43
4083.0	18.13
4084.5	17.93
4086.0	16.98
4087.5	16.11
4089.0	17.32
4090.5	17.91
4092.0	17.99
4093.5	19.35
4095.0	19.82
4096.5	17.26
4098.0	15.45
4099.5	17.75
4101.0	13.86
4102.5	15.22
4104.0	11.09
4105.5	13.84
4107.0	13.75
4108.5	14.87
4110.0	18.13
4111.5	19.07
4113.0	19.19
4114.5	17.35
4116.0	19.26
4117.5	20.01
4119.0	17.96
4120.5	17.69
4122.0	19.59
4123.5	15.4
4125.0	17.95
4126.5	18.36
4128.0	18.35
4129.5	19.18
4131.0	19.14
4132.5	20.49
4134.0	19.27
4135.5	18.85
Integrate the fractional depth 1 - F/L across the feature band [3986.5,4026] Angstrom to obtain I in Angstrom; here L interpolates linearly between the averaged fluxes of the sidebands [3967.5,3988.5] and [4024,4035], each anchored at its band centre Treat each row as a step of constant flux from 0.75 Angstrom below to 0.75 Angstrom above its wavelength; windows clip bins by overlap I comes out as -3.66 Angstrom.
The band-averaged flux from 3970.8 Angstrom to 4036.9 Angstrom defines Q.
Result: 18.5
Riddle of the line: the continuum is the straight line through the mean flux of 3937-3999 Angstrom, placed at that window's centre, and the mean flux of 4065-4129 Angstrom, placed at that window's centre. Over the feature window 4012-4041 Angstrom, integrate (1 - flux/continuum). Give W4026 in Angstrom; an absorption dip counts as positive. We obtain -4.3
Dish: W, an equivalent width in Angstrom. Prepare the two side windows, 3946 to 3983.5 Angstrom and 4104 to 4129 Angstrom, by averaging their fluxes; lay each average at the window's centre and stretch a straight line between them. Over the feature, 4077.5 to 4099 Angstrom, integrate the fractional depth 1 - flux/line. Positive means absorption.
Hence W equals -1.0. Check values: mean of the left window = 16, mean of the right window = 17.4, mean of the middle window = 17.9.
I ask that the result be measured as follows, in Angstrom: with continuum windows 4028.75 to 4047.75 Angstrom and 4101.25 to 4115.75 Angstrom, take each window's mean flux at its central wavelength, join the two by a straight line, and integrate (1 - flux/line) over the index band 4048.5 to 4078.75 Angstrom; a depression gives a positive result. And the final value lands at -2.2 Angstrom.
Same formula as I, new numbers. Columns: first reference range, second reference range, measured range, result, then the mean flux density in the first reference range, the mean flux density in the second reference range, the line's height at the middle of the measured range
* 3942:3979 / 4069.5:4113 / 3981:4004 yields -3.7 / 15.9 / 17.3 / 16.2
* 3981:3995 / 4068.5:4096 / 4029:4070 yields -1.6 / 18.9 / 18.3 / 18.5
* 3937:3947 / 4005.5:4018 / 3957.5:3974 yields 2.9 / 15.8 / 19.6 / 17.1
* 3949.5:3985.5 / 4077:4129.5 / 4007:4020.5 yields -2.5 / 16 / 17.4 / 16.4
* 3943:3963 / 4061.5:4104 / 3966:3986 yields 4.5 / 18.4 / 17.9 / 18.3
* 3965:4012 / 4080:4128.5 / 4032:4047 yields -1.6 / 16.9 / 17.2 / 17.1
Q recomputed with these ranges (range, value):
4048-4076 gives 19.2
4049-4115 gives 18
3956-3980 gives 14.8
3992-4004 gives 18.6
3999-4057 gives 19.3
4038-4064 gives 19.2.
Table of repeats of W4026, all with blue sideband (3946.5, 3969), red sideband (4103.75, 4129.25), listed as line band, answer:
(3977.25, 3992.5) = -0.99 Angstrom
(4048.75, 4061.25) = -1.79 Angstrom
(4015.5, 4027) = -1.20 Angstrom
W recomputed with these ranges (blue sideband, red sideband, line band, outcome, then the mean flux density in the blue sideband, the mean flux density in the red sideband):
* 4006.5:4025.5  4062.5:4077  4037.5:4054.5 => 0.5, 19.6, 18.8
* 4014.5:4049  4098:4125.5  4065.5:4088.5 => -0.6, 19.2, 16.7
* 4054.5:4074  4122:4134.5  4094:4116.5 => 2.9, 19.4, 18.6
